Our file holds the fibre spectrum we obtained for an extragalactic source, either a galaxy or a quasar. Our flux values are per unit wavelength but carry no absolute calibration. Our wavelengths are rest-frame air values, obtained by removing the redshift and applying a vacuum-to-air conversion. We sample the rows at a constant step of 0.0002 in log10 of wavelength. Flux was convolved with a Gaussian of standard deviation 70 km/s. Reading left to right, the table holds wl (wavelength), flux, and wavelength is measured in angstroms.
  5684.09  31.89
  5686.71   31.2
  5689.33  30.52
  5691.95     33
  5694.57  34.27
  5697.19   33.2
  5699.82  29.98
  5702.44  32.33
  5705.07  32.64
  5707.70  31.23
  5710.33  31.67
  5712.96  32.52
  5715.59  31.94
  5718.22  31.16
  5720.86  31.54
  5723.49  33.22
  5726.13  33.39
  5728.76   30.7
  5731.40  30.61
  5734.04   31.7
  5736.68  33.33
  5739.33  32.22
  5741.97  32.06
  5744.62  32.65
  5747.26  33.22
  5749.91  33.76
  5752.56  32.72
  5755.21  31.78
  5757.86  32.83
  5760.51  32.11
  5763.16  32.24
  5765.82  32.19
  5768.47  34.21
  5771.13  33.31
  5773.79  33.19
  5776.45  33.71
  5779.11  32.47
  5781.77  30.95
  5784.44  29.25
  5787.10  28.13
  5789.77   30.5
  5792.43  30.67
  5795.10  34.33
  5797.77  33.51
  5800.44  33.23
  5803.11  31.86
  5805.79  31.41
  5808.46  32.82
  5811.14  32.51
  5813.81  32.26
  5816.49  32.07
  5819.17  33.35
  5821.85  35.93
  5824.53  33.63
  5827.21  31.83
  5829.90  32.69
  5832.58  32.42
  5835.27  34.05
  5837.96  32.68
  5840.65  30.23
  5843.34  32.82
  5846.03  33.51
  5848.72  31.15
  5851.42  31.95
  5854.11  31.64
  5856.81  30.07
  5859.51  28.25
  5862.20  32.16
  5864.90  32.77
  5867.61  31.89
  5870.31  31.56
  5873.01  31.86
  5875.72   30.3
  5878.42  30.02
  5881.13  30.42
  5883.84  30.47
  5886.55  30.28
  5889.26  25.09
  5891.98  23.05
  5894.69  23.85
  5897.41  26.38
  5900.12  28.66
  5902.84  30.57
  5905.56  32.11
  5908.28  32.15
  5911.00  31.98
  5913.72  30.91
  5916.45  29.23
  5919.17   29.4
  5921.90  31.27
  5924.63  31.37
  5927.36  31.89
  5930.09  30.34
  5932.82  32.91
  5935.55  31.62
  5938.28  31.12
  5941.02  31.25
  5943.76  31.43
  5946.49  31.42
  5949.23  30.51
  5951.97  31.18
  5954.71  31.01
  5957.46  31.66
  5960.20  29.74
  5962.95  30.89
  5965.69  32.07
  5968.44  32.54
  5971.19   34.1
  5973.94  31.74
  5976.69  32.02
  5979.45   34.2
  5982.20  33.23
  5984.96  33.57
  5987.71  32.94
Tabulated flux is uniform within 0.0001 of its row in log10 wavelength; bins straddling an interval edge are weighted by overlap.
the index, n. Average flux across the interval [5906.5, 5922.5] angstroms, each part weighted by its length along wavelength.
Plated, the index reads 30.8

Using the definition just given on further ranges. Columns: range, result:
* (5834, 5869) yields 31.8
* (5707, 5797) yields 32.1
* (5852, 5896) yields 29.7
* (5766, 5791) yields 31.8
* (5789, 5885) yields 32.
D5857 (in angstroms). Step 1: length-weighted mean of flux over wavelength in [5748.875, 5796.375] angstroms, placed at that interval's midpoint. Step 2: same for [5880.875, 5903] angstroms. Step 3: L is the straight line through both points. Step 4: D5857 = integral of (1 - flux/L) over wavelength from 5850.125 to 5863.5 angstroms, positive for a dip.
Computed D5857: -1.0 angstroms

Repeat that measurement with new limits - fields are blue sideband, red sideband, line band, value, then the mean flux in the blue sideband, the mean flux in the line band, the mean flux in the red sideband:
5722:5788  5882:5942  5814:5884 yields -2.6 angstroms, 32.3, 31.9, 29.8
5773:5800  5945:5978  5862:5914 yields 3.1 angstroms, 31.7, 29.7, 31.6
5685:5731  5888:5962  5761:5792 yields -0.4 angstroms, 32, 31.8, 30.1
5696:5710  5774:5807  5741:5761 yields -0.6 angstroms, 31.8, 32.7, 31.7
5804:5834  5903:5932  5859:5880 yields 0.5 angstroms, 32.8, 31.2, 31.1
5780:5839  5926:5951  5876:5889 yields 0.8 angstroms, 32.3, 29.9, 31.4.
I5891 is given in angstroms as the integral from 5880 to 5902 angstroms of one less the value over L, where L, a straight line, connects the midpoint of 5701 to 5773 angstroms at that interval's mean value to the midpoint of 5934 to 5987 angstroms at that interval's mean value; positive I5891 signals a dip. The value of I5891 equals 3.2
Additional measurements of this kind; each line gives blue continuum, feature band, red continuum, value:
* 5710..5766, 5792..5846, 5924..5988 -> -1.1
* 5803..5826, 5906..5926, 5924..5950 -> 0.5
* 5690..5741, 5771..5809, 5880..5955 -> -0.6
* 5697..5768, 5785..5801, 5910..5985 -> 0.2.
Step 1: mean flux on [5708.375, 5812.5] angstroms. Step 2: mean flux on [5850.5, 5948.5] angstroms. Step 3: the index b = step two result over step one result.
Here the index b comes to 0.9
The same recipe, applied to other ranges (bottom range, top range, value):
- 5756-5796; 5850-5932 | 0.94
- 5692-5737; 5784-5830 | 1.01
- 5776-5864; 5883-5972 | 0.95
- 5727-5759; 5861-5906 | 0.91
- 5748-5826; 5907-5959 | 0.96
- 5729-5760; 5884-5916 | 0.89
